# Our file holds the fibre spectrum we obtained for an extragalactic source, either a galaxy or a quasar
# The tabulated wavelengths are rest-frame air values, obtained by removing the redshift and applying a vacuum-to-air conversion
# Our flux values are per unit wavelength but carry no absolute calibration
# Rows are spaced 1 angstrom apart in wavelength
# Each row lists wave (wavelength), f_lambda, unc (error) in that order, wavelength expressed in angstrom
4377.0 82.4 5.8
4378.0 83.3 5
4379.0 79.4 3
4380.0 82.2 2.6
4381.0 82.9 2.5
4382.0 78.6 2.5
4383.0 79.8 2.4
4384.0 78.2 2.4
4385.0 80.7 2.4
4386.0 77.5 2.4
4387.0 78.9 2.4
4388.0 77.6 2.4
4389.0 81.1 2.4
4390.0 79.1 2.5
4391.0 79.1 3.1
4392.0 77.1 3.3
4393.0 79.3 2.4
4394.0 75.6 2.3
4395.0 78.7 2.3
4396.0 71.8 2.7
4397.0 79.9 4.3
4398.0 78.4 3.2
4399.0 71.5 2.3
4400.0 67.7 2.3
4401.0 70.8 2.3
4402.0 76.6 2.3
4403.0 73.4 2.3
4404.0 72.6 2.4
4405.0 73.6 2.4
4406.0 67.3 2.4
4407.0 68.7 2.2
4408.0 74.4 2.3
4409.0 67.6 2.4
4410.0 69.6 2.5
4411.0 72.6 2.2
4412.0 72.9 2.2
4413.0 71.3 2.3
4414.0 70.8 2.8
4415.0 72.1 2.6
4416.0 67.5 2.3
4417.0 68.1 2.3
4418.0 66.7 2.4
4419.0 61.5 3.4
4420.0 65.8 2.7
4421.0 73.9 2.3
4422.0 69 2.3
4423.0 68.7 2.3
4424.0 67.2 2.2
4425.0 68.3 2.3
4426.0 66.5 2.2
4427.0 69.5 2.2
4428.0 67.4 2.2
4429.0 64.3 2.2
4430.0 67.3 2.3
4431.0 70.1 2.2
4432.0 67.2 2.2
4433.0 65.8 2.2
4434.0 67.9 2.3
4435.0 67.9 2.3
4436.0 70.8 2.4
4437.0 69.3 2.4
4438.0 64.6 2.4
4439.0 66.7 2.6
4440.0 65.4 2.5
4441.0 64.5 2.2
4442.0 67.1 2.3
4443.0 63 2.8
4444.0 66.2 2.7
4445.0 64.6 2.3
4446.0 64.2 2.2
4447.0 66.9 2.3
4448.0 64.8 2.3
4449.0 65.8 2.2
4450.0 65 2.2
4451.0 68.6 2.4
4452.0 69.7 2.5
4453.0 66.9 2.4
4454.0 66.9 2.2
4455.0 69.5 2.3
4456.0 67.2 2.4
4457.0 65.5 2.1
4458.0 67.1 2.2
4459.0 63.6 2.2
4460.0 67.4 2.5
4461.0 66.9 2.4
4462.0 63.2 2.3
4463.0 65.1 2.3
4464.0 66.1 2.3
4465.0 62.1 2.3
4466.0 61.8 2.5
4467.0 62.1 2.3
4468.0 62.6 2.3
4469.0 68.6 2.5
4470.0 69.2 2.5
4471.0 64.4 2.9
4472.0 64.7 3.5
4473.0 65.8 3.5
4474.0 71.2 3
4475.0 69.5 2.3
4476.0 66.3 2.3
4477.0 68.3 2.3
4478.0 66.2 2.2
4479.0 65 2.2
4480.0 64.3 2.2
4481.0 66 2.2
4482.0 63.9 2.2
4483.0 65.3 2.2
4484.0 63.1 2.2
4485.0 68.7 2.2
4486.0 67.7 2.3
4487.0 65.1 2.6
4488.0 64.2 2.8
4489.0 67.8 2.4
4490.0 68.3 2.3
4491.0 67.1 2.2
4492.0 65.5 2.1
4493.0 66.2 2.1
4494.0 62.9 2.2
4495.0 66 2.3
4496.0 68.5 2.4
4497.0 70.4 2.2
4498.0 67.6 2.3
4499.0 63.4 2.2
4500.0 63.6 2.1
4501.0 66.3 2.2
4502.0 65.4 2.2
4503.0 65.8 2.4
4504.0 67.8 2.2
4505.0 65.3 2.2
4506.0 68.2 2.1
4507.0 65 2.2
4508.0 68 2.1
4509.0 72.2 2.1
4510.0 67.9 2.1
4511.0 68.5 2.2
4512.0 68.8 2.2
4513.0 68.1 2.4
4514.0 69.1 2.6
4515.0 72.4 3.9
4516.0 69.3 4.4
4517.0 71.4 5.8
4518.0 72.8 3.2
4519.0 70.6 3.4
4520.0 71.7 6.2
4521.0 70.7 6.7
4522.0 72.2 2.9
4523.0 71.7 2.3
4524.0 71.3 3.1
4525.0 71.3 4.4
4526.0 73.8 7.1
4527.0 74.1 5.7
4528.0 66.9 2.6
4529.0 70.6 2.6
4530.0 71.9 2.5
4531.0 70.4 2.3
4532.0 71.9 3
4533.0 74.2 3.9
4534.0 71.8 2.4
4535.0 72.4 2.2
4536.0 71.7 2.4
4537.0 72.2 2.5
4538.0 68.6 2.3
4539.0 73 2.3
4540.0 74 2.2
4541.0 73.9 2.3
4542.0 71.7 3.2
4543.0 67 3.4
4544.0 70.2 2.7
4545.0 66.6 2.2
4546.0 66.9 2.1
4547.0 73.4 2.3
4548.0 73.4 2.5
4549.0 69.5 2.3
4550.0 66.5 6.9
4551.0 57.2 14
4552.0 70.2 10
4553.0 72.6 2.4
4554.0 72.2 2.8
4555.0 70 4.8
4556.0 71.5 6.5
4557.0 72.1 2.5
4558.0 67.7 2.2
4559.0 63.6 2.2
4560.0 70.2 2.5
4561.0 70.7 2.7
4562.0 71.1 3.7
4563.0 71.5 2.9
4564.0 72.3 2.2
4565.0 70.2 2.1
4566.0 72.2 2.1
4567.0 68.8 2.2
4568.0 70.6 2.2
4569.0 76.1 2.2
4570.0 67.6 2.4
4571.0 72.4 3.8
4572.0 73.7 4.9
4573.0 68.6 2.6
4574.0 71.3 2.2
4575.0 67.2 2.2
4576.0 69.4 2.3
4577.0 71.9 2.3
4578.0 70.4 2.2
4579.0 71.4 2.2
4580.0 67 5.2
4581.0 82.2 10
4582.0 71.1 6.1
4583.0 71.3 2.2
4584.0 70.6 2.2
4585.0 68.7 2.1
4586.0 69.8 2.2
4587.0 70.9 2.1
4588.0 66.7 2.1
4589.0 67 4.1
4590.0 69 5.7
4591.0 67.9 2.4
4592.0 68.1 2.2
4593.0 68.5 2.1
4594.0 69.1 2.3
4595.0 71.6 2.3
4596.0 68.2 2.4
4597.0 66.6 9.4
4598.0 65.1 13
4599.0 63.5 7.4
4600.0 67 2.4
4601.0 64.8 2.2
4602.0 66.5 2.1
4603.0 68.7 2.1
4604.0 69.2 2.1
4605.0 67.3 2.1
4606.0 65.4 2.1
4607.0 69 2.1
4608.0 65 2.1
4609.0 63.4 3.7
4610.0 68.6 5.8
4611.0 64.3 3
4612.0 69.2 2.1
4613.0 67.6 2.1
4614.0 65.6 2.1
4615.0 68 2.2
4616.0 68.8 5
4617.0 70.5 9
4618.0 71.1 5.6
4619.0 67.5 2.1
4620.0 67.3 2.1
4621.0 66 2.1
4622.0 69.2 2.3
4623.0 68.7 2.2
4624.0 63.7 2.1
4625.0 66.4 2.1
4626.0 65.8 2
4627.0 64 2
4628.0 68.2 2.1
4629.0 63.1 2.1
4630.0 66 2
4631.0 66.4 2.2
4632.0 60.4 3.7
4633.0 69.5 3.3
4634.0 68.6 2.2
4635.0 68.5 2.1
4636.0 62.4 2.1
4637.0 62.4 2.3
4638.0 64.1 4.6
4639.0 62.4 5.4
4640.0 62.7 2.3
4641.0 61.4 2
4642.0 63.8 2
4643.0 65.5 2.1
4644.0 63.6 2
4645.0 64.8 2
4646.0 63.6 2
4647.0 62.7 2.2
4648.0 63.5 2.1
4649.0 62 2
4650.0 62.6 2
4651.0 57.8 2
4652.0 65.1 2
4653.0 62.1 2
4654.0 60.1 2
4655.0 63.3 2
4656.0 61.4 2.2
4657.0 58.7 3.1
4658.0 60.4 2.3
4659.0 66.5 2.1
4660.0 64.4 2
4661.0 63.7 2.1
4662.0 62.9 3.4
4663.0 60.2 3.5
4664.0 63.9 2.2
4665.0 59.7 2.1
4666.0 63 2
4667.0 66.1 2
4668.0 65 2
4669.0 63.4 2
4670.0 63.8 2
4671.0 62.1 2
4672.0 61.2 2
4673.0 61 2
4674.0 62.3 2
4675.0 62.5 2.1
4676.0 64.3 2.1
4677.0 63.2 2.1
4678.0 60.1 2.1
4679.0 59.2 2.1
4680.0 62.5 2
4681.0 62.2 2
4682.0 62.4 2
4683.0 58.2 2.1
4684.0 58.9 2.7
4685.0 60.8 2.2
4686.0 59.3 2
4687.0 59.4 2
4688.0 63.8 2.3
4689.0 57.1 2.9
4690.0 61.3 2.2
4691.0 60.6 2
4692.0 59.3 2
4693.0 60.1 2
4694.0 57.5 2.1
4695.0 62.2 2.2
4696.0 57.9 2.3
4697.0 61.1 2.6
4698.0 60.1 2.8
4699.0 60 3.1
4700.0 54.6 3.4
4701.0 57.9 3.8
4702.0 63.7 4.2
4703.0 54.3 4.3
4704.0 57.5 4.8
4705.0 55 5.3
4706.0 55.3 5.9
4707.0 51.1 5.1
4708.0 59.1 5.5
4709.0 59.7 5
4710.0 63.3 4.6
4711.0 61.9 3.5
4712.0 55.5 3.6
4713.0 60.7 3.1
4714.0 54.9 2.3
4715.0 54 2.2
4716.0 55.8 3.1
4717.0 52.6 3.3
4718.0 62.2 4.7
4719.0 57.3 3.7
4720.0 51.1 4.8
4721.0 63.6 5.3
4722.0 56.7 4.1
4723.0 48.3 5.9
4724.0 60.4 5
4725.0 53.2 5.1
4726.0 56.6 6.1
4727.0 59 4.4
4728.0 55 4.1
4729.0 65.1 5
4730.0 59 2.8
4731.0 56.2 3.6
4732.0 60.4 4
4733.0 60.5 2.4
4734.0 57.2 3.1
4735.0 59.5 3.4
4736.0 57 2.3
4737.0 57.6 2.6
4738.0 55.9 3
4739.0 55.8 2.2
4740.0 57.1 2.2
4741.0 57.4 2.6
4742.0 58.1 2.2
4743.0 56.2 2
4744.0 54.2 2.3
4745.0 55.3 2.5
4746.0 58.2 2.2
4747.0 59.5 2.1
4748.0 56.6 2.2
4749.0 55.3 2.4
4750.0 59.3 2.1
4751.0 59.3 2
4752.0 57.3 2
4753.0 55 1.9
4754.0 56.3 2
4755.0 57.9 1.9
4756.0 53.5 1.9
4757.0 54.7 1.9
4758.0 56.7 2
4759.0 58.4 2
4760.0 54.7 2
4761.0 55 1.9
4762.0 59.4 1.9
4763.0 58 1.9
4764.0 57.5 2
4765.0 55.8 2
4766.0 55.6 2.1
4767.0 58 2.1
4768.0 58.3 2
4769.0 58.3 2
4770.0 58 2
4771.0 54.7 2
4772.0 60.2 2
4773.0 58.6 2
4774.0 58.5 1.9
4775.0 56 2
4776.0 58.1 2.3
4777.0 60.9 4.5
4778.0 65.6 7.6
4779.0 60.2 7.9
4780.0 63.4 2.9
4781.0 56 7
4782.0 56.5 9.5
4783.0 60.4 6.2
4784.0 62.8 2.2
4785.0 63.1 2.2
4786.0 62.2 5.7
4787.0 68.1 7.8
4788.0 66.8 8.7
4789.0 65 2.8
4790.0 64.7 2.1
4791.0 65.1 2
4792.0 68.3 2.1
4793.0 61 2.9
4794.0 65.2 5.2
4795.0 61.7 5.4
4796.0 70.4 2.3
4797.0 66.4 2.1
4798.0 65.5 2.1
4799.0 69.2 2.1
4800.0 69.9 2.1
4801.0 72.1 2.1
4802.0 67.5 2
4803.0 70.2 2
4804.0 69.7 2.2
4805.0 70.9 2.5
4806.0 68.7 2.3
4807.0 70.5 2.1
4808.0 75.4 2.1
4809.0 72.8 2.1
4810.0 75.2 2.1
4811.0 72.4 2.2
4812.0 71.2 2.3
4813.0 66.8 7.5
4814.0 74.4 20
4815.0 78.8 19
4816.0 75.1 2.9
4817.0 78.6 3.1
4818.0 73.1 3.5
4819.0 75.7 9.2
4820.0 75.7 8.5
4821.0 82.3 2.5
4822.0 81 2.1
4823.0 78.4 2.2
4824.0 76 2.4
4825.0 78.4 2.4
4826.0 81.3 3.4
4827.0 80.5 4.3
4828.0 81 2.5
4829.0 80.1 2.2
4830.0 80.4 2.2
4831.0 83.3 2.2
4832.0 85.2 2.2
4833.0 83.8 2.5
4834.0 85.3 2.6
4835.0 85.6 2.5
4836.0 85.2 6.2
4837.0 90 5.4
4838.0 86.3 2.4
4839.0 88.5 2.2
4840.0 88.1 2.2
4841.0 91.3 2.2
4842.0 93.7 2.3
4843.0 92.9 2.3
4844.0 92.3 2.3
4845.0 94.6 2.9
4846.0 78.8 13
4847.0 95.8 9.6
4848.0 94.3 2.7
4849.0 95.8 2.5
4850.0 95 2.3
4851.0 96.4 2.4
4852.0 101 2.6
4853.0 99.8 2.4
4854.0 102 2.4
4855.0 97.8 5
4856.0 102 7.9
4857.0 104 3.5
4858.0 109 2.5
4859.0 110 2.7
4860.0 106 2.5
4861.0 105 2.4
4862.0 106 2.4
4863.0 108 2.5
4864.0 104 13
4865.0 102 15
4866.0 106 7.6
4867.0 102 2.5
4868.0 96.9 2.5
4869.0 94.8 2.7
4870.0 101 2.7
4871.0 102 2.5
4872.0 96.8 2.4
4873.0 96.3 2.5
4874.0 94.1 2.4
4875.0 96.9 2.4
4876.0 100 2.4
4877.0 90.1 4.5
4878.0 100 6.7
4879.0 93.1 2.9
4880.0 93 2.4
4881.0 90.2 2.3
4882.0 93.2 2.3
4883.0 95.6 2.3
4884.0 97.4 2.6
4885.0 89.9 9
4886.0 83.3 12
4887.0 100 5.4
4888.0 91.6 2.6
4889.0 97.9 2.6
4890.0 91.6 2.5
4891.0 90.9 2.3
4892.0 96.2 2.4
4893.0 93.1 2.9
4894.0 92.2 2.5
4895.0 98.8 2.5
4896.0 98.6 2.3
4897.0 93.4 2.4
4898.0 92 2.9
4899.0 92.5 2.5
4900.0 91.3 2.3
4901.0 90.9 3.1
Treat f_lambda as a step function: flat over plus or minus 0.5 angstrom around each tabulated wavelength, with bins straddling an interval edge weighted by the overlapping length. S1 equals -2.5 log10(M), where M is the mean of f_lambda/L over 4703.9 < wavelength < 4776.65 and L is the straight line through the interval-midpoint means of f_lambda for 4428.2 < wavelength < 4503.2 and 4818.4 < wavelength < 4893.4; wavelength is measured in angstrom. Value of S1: 0.43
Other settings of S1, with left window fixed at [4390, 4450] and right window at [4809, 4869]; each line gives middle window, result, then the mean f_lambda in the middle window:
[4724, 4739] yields 0.40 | 58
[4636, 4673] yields 0.27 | 62.7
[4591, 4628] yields 0.17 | 67.2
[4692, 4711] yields 0.38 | 58.5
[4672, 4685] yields 0.31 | 61.4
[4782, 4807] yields 0.29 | 66.3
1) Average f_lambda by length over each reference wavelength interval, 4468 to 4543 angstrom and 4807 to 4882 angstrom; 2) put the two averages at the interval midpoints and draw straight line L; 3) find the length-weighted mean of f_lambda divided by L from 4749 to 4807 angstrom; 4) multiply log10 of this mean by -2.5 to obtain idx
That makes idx 0.36 mag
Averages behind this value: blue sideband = 68.6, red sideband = 89.8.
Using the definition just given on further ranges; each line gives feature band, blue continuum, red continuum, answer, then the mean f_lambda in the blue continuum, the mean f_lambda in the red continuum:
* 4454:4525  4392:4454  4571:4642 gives 0.02 mag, 69.3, 67.6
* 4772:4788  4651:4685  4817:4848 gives 0.26 mag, 62.1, 84.2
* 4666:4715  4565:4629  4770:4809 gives 0.11 mag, 68.6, 64.5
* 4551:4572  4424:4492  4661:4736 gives -0.11 mag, 66.3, 59.4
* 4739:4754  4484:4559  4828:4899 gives 0.45 mag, 69.2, 94.9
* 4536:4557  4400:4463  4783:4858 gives 0.02 mag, 68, 79.2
